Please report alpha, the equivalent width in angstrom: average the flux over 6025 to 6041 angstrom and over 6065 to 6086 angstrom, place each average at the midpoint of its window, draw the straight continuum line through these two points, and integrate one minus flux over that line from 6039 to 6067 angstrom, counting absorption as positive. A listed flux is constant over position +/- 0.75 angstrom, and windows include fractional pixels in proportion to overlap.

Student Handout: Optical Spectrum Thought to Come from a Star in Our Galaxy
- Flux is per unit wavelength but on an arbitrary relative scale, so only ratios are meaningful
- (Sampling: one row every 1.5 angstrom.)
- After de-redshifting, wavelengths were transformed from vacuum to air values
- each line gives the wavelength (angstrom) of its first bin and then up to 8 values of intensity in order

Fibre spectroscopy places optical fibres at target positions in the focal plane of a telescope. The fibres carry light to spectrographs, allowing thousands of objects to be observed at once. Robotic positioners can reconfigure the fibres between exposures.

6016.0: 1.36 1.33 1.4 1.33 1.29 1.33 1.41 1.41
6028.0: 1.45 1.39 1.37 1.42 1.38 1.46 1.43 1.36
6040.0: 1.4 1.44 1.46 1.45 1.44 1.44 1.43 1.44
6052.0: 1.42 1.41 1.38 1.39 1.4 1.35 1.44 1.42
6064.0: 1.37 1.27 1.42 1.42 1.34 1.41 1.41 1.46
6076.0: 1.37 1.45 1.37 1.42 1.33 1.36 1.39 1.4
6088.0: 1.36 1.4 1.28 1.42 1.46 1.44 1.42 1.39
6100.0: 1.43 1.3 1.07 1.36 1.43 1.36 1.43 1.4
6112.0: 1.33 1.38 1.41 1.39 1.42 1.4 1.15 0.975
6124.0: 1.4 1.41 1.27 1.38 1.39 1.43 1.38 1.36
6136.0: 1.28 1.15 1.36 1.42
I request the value -0.2 angstrom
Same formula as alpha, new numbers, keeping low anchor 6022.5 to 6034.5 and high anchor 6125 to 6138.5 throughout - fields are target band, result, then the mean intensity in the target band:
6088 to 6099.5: -0.35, 1.4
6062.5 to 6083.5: -0.28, 1.39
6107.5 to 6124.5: 0.14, 1.34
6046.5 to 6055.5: -0.26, 1.42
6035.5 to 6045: -0.27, 1.43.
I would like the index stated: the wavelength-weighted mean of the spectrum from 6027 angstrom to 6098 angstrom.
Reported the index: 1.4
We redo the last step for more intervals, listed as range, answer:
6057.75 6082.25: 1.39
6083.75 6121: 1.37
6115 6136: 1.34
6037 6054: 1.43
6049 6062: 1.41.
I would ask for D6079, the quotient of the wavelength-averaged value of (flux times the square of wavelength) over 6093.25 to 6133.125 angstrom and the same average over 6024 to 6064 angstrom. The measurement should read 0.98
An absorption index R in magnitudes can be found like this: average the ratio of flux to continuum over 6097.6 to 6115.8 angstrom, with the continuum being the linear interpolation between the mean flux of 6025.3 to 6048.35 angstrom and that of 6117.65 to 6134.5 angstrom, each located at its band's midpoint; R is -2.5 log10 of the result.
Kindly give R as -0.01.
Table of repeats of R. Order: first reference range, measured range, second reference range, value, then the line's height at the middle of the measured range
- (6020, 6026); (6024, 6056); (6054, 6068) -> -0.04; 1.36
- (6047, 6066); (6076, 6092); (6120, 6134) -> -0.01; 1.36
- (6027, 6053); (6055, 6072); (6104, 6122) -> 0.02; 1.4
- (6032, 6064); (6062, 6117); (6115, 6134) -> -0.01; 1.37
